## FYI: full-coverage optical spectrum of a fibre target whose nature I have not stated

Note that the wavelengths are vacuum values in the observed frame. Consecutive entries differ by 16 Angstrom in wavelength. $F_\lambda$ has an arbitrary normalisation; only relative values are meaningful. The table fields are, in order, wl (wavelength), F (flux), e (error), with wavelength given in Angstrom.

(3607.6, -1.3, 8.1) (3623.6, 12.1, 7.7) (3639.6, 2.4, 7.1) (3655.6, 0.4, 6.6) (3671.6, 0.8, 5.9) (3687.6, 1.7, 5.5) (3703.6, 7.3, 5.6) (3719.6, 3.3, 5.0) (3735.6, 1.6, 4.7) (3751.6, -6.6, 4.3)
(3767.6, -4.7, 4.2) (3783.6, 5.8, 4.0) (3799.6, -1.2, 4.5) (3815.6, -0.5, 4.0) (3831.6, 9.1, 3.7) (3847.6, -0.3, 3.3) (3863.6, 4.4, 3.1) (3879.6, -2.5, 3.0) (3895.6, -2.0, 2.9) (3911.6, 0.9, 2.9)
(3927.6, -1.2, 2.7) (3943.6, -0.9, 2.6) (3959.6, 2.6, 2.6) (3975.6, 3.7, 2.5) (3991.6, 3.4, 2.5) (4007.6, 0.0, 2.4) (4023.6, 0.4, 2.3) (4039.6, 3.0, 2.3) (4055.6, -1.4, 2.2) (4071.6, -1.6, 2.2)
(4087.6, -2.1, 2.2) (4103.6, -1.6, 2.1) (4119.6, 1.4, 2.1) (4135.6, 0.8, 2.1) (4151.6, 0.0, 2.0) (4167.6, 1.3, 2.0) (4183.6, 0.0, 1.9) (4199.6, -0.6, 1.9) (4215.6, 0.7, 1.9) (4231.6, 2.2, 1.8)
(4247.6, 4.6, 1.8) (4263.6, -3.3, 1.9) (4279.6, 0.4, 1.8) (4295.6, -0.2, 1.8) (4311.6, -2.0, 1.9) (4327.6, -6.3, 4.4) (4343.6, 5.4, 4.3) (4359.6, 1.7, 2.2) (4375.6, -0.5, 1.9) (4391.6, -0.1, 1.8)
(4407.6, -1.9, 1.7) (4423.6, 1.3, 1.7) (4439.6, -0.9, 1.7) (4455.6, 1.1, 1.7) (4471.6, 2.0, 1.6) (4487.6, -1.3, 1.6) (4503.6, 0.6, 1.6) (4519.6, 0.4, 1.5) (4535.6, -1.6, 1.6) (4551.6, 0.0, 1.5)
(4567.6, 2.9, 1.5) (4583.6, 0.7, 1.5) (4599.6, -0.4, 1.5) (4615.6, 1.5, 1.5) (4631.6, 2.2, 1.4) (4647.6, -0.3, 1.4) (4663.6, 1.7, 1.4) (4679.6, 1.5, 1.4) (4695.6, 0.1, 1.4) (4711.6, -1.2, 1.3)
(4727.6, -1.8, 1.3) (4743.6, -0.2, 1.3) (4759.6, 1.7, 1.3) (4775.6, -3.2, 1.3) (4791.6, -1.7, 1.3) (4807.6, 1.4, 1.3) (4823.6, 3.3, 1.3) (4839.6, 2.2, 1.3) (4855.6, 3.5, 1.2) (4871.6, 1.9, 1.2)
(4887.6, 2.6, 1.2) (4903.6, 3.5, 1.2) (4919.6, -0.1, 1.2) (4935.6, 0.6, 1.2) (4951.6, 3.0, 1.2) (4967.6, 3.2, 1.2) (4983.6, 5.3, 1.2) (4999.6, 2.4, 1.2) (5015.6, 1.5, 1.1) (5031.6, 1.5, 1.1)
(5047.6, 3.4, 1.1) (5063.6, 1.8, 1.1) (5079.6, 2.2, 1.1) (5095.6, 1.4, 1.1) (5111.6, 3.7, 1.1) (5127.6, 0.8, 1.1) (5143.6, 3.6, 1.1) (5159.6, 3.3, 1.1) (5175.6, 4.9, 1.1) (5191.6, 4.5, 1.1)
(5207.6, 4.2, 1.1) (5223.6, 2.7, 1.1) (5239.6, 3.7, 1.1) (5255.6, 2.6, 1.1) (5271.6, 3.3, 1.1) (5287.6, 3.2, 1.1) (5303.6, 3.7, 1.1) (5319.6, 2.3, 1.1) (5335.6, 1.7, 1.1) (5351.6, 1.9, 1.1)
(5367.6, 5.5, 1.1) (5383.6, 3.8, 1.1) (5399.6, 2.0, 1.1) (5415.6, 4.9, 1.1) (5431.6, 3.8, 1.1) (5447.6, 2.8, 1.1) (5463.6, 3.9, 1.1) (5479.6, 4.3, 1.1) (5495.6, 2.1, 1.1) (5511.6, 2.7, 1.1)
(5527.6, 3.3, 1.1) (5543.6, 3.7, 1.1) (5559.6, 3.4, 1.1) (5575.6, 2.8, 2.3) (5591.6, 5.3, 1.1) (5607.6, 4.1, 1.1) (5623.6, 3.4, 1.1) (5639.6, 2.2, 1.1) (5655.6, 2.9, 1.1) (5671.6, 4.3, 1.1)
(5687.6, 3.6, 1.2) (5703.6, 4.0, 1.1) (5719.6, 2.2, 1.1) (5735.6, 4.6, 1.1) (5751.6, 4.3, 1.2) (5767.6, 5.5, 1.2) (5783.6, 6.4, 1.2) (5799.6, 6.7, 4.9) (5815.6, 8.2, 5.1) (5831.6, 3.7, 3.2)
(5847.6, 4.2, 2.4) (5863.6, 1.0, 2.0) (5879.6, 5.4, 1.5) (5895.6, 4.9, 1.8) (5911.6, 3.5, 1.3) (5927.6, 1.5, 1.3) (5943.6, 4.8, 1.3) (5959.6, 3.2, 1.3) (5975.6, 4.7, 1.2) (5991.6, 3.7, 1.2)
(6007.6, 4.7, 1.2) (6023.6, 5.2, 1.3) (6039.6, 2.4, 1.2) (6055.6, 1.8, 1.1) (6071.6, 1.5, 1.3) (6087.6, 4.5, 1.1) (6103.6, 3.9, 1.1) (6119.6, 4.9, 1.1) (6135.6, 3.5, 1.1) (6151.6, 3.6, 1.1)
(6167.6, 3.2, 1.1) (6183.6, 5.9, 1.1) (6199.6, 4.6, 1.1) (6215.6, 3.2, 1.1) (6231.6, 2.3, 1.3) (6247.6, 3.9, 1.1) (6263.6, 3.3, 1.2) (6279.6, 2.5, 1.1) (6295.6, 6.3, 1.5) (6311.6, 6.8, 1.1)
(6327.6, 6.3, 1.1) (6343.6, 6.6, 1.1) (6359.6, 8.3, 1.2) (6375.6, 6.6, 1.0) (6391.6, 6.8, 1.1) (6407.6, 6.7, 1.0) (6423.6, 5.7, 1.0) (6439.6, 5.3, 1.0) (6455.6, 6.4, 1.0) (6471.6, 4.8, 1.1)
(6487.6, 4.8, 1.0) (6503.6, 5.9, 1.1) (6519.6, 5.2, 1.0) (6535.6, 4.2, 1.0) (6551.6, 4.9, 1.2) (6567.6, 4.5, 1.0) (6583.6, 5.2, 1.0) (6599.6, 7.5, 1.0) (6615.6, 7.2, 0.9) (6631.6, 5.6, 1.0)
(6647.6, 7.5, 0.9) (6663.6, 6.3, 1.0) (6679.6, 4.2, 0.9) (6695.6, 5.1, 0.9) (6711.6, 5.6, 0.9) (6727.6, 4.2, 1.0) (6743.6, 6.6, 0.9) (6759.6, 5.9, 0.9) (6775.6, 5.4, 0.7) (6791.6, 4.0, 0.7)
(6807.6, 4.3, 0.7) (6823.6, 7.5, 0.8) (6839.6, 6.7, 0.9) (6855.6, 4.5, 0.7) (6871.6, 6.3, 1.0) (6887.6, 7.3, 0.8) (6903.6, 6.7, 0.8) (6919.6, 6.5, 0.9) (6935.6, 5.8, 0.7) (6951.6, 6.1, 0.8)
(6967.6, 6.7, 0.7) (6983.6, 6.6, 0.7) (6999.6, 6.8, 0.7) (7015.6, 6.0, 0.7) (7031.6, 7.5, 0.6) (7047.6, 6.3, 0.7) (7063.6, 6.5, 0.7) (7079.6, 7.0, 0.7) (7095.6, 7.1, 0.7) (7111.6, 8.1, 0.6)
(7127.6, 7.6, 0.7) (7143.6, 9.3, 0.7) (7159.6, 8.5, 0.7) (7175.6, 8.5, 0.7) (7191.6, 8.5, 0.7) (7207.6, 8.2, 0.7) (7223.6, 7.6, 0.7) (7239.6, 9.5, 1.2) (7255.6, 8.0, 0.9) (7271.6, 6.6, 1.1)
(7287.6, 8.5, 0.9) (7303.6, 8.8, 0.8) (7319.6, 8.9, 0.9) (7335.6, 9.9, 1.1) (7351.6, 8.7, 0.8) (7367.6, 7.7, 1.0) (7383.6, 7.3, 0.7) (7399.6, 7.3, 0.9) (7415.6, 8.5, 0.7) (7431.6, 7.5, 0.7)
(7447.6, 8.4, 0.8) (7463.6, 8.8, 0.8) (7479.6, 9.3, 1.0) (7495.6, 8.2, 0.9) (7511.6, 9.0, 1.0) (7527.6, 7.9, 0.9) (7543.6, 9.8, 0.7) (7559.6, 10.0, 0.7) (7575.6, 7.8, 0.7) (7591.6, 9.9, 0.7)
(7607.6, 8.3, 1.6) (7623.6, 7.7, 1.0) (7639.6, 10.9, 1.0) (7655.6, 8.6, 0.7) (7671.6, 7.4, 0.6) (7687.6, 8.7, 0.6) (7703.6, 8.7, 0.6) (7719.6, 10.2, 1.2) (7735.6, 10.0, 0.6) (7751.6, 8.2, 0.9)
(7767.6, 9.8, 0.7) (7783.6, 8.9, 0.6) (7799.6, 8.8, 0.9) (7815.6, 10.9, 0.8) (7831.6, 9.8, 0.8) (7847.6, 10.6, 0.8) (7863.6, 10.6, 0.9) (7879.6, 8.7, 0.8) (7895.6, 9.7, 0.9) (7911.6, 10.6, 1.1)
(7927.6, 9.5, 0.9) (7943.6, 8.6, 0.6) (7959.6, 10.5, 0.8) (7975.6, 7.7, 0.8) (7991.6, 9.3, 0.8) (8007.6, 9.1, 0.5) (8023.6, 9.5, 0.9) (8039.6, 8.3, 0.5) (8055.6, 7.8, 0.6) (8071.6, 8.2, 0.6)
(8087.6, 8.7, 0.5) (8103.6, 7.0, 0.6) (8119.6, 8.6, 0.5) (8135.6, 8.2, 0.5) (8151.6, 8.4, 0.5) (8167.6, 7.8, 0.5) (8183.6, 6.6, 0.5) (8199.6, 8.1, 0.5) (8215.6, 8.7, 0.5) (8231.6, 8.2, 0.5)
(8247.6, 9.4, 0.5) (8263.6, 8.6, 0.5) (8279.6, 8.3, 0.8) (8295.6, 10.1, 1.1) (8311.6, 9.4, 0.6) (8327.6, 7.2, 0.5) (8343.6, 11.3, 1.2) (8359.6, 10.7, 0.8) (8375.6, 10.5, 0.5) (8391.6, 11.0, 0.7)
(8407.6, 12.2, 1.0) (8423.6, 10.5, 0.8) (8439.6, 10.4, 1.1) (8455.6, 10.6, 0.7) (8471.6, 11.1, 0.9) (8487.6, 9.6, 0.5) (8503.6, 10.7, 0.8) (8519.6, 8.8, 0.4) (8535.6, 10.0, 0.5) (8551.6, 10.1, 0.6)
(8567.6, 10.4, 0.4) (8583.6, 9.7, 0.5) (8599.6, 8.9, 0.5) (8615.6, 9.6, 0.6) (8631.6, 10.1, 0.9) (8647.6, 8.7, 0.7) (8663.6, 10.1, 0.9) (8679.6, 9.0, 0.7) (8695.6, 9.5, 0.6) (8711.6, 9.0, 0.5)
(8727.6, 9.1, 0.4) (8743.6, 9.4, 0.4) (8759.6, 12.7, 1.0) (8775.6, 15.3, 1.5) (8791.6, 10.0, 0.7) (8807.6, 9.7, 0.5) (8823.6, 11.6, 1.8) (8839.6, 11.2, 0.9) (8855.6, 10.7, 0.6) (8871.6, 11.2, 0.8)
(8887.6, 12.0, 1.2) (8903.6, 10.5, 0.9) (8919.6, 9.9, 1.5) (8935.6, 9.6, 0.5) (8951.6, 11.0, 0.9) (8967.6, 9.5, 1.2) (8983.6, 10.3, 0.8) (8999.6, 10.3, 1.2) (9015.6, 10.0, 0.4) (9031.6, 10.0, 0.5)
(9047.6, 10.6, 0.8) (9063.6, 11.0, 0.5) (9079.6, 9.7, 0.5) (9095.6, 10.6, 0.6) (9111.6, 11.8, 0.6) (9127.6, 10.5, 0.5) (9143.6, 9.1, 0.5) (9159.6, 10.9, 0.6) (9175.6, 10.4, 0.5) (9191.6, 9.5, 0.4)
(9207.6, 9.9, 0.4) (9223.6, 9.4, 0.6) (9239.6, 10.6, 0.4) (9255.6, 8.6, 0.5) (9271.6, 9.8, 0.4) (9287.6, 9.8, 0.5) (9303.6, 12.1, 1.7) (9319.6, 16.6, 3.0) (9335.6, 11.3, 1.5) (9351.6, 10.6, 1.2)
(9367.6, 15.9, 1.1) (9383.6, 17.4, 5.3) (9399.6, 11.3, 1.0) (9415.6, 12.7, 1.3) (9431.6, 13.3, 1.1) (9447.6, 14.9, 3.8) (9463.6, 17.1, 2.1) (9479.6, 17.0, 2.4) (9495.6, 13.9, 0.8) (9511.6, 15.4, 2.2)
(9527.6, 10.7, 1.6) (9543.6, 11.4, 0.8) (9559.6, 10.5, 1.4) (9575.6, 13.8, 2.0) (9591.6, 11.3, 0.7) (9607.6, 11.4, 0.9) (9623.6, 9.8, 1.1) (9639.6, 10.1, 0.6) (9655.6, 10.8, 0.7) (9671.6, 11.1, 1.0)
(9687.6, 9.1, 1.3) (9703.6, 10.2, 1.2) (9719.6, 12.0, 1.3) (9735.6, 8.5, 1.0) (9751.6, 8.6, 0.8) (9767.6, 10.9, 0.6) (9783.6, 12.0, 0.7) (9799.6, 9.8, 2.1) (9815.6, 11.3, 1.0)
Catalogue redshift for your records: 0.58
